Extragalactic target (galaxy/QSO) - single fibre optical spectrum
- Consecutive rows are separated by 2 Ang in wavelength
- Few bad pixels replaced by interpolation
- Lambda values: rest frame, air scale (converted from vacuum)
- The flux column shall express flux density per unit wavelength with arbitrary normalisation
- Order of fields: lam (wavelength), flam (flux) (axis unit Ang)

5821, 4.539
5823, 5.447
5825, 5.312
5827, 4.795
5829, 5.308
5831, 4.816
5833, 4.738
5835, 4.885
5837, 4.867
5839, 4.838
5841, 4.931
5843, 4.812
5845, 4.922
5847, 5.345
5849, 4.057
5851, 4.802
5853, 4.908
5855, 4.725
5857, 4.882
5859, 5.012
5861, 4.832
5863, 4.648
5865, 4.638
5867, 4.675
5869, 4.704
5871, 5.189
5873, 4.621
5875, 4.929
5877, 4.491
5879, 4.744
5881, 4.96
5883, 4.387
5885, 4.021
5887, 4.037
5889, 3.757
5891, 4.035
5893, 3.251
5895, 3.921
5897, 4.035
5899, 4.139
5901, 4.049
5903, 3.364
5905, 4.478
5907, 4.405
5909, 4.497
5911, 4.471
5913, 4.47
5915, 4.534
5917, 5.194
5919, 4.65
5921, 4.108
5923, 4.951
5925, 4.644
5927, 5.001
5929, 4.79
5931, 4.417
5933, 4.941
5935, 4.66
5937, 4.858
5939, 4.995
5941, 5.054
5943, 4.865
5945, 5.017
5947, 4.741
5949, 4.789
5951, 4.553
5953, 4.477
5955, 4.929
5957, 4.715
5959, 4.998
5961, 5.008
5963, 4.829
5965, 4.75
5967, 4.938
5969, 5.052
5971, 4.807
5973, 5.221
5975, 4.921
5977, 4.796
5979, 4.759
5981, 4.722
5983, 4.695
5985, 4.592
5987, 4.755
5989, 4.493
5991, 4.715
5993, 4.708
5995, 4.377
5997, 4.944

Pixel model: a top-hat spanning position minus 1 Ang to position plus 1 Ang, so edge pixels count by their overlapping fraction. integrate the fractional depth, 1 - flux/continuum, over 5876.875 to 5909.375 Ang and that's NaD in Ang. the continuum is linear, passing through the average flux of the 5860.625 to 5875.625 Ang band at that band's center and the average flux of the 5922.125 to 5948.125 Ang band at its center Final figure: 4.5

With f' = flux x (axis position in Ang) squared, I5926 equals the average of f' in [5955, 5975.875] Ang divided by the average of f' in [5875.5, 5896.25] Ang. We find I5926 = 1.21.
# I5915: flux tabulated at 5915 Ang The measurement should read 4.534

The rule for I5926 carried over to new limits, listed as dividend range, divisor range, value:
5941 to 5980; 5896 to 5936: 1.10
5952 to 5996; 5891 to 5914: 1.20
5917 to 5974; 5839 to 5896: 1.08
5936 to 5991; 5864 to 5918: 1.13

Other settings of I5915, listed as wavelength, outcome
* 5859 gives 5.012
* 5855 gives 4.725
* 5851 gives 4.802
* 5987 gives 4.755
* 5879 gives 4.744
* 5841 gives 4.931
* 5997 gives 4.944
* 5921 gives 4.108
